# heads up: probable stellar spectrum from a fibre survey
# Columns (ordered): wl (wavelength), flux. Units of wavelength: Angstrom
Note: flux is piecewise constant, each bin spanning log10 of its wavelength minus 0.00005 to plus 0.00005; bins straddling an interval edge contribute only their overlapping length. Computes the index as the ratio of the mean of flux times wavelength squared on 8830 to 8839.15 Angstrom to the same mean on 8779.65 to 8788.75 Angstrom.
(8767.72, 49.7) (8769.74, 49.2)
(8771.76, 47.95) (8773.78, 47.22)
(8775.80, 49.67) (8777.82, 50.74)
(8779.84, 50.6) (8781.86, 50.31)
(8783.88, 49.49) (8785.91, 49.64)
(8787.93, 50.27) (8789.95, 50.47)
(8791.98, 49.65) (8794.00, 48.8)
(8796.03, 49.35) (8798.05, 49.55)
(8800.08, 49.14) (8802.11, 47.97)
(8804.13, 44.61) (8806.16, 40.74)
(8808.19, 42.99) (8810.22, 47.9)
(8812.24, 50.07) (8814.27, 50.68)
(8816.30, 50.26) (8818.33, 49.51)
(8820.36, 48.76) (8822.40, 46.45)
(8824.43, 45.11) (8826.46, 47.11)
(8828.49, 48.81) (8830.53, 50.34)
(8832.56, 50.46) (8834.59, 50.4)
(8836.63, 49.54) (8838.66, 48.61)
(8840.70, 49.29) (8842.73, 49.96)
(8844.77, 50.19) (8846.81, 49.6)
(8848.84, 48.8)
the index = 1.01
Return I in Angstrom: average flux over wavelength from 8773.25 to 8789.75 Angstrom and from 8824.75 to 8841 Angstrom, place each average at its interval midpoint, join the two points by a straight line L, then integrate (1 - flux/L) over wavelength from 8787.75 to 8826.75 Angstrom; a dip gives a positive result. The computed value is 1.2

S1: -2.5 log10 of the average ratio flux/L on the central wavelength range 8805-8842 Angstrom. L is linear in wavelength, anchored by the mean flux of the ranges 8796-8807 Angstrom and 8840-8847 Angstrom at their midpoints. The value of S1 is 0.00 mag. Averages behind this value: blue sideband 46.8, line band 48.2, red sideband 49.8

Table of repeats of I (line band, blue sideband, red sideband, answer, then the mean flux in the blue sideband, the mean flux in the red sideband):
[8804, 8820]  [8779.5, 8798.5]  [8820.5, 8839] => 0.6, 49.8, 48.5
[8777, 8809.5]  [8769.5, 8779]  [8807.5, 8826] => 0.1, 49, 48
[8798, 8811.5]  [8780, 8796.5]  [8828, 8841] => 1.0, 49.8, 49.7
